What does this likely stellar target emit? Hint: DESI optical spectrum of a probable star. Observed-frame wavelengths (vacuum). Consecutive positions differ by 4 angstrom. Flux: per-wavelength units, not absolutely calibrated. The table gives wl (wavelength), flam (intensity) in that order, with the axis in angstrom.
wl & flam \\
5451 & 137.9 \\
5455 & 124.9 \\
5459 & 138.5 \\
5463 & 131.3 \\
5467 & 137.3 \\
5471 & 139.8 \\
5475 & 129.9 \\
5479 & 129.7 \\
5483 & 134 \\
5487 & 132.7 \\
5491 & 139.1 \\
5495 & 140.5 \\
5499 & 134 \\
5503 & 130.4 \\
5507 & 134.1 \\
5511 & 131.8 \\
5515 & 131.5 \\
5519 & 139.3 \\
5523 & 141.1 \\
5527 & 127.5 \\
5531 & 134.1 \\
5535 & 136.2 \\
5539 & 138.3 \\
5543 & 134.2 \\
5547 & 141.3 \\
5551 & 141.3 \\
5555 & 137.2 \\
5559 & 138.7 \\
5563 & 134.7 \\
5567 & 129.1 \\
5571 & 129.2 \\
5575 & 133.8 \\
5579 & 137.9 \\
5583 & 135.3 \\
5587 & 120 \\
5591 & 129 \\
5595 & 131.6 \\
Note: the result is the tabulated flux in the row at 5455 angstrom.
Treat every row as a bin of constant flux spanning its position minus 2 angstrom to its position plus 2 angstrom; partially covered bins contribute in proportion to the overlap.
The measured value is 124.9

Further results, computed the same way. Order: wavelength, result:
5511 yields 131.8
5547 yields 141.3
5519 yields 139.3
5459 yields 138.5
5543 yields 134.2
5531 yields 134.1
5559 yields 138.7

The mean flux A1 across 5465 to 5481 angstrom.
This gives 134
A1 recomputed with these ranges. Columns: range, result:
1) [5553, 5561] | 138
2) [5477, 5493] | 134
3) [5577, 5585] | 137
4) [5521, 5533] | 134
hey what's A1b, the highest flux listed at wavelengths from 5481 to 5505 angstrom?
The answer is 140.5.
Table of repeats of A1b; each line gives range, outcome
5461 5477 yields 139.8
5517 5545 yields 141.1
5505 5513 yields 134.1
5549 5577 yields 141.3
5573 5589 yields 137.9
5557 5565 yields 138.7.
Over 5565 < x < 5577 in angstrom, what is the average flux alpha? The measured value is 131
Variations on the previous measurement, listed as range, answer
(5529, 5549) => 137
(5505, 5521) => 134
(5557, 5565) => 137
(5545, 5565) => 139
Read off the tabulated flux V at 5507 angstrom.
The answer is 134.1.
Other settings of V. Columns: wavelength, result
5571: 129.2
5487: 132.7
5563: 134.7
